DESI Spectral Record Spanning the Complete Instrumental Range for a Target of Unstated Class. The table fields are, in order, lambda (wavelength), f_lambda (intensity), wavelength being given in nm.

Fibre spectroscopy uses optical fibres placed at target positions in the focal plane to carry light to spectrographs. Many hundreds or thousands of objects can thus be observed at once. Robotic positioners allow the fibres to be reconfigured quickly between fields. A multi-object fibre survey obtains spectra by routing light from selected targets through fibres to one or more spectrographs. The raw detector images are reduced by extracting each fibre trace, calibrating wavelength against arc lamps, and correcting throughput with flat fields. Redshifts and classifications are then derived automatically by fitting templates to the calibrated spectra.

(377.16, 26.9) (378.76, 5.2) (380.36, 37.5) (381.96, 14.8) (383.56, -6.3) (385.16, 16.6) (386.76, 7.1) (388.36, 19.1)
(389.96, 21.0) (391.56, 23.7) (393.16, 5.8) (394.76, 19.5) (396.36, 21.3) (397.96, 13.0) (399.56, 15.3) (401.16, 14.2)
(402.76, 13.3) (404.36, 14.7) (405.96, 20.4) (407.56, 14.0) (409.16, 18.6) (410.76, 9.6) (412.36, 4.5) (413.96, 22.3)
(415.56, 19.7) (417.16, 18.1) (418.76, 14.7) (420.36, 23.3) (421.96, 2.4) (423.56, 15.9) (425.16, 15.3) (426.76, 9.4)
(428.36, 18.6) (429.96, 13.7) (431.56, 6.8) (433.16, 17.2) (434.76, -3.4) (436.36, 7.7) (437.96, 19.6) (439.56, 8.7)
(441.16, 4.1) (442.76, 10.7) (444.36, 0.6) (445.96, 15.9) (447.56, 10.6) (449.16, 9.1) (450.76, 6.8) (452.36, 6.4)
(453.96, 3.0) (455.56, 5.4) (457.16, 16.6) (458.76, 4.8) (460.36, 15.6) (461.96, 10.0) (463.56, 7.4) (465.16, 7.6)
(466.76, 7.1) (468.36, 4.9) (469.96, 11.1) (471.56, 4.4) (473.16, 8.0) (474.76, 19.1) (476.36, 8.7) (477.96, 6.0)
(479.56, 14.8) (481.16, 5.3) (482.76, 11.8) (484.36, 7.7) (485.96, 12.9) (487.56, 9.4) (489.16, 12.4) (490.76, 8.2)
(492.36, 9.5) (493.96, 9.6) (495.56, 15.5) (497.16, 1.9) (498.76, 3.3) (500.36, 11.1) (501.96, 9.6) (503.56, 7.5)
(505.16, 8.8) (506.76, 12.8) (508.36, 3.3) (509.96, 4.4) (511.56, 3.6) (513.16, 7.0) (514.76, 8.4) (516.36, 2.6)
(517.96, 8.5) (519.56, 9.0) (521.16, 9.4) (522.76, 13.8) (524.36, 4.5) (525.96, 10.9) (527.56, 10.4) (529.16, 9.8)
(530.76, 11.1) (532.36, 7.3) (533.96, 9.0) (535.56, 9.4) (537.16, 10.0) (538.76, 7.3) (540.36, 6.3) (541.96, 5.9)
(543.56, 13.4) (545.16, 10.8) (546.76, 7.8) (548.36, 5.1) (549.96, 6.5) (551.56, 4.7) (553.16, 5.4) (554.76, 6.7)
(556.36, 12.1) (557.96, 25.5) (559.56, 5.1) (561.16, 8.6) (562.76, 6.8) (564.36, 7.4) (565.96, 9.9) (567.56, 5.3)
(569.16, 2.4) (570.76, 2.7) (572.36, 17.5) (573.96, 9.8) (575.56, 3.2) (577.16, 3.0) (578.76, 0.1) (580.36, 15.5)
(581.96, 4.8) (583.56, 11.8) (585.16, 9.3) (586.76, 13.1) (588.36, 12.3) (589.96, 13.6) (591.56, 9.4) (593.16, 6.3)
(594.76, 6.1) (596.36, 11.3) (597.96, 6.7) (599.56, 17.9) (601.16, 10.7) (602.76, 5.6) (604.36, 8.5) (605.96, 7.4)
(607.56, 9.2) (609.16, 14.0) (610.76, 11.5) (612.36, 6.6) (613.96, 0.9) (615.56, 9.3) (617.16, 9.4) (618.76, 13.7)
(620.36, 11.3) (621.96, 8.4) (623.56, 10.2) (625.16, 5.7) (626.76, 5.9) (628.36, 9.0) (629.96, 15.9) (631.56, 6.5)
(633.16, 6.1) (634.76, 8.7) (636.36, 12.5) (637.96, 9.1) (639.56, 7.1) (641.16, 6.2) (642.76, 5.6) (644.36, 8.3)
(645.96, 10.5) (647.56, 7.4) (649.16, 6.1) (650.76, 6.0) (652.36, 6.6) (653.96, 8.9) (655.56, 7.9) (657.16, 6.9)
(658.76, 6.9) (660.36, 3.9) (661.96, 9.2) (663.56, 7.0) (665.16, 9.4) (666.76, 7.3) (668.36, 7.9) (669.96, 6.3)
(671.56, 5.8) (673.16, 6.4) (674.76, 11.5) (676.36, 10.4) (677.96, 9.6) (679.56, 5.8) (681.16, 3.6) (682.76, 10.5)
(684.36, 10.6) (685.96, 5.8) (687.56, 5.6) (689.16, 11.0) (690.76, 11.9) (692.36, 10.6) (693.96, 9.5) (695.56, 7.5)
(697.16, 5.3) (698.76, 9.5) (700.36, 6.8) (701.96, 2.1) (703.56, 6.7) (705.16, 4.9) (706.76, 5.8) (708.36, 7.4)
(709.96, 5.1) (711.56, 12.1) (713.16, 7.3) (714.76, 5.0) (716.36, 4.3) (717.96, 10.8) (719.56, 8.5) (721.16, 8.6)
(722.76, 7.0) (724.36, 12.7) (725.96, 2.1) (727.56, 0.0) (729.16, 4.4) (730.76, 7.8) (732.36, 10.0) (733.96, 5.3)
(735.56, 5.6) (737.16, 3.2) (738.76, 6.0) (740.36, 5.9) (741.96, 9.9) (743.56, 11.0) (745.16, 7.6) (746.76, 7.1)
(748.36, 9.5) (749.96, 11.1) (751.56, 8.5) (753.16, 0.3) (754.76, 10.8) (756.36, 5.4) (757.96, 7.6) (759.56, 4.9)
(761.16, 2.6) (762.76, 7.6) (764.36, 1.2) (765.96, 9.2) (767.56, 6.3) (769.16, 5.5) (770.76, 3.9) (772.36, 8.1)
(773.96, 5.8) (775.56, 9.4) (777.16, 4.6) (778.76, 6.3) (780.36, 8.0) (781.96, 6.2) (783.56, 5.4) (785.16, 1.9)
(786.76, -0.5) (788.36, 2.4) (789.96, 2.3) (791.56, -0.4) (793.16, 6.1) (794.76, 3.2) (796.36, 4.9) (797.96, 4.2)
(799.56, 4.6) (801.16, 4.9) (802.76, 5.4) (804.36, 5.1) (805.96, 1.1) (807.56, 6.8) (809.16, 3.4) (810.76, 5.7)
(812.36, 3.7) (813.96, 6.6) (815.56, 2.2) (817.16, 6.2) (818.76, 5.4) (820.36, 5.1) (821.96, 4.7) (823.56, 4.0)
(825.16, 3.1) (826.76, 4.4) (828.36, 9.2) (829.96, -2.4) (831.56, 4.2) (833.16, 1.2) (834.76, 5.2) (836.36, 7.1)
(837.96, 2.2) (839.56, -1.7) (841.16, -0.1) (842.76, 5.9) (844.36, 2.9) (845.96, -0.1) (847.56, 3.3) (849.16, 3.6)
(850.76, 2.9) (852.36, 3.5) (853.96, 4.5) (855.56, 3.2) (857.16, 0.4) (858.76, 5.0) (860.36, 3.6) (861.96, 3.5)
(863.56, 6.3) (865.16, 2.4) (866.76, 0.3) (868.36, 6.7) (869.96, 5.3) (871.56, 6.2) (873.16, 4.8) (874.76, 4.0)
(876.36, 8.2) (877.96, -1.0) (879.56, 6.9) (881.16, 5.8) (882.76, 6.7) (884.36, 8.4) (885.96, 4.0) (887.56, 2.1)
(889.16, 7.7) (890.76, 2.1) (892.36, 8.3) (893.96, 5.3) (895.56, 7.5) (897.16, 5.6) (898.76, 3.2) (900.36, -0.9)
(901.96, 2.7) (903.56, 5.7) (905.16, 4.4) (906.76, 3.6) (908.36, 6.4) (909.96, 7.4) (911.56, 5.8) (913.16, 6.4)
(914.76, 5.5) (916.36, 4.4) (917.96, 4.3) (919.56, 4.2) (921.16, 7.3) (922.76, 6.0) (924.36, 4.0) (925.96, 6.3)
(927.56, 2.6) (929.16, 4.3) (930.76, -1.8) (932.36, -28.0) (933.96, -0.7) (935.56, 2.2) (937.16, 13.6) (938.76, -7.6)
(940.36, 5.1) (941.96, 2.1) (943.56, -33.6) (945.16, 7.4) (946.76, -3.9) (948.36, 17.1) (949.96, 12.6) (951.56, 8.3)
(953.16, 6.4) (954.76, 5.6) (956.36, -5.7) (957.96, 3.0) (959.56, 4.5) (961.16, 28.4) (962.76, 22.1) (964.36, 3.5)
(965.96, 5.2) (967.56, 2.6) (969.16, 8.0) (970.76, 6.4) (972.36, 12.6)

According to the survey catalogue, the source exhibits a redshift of 1.58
